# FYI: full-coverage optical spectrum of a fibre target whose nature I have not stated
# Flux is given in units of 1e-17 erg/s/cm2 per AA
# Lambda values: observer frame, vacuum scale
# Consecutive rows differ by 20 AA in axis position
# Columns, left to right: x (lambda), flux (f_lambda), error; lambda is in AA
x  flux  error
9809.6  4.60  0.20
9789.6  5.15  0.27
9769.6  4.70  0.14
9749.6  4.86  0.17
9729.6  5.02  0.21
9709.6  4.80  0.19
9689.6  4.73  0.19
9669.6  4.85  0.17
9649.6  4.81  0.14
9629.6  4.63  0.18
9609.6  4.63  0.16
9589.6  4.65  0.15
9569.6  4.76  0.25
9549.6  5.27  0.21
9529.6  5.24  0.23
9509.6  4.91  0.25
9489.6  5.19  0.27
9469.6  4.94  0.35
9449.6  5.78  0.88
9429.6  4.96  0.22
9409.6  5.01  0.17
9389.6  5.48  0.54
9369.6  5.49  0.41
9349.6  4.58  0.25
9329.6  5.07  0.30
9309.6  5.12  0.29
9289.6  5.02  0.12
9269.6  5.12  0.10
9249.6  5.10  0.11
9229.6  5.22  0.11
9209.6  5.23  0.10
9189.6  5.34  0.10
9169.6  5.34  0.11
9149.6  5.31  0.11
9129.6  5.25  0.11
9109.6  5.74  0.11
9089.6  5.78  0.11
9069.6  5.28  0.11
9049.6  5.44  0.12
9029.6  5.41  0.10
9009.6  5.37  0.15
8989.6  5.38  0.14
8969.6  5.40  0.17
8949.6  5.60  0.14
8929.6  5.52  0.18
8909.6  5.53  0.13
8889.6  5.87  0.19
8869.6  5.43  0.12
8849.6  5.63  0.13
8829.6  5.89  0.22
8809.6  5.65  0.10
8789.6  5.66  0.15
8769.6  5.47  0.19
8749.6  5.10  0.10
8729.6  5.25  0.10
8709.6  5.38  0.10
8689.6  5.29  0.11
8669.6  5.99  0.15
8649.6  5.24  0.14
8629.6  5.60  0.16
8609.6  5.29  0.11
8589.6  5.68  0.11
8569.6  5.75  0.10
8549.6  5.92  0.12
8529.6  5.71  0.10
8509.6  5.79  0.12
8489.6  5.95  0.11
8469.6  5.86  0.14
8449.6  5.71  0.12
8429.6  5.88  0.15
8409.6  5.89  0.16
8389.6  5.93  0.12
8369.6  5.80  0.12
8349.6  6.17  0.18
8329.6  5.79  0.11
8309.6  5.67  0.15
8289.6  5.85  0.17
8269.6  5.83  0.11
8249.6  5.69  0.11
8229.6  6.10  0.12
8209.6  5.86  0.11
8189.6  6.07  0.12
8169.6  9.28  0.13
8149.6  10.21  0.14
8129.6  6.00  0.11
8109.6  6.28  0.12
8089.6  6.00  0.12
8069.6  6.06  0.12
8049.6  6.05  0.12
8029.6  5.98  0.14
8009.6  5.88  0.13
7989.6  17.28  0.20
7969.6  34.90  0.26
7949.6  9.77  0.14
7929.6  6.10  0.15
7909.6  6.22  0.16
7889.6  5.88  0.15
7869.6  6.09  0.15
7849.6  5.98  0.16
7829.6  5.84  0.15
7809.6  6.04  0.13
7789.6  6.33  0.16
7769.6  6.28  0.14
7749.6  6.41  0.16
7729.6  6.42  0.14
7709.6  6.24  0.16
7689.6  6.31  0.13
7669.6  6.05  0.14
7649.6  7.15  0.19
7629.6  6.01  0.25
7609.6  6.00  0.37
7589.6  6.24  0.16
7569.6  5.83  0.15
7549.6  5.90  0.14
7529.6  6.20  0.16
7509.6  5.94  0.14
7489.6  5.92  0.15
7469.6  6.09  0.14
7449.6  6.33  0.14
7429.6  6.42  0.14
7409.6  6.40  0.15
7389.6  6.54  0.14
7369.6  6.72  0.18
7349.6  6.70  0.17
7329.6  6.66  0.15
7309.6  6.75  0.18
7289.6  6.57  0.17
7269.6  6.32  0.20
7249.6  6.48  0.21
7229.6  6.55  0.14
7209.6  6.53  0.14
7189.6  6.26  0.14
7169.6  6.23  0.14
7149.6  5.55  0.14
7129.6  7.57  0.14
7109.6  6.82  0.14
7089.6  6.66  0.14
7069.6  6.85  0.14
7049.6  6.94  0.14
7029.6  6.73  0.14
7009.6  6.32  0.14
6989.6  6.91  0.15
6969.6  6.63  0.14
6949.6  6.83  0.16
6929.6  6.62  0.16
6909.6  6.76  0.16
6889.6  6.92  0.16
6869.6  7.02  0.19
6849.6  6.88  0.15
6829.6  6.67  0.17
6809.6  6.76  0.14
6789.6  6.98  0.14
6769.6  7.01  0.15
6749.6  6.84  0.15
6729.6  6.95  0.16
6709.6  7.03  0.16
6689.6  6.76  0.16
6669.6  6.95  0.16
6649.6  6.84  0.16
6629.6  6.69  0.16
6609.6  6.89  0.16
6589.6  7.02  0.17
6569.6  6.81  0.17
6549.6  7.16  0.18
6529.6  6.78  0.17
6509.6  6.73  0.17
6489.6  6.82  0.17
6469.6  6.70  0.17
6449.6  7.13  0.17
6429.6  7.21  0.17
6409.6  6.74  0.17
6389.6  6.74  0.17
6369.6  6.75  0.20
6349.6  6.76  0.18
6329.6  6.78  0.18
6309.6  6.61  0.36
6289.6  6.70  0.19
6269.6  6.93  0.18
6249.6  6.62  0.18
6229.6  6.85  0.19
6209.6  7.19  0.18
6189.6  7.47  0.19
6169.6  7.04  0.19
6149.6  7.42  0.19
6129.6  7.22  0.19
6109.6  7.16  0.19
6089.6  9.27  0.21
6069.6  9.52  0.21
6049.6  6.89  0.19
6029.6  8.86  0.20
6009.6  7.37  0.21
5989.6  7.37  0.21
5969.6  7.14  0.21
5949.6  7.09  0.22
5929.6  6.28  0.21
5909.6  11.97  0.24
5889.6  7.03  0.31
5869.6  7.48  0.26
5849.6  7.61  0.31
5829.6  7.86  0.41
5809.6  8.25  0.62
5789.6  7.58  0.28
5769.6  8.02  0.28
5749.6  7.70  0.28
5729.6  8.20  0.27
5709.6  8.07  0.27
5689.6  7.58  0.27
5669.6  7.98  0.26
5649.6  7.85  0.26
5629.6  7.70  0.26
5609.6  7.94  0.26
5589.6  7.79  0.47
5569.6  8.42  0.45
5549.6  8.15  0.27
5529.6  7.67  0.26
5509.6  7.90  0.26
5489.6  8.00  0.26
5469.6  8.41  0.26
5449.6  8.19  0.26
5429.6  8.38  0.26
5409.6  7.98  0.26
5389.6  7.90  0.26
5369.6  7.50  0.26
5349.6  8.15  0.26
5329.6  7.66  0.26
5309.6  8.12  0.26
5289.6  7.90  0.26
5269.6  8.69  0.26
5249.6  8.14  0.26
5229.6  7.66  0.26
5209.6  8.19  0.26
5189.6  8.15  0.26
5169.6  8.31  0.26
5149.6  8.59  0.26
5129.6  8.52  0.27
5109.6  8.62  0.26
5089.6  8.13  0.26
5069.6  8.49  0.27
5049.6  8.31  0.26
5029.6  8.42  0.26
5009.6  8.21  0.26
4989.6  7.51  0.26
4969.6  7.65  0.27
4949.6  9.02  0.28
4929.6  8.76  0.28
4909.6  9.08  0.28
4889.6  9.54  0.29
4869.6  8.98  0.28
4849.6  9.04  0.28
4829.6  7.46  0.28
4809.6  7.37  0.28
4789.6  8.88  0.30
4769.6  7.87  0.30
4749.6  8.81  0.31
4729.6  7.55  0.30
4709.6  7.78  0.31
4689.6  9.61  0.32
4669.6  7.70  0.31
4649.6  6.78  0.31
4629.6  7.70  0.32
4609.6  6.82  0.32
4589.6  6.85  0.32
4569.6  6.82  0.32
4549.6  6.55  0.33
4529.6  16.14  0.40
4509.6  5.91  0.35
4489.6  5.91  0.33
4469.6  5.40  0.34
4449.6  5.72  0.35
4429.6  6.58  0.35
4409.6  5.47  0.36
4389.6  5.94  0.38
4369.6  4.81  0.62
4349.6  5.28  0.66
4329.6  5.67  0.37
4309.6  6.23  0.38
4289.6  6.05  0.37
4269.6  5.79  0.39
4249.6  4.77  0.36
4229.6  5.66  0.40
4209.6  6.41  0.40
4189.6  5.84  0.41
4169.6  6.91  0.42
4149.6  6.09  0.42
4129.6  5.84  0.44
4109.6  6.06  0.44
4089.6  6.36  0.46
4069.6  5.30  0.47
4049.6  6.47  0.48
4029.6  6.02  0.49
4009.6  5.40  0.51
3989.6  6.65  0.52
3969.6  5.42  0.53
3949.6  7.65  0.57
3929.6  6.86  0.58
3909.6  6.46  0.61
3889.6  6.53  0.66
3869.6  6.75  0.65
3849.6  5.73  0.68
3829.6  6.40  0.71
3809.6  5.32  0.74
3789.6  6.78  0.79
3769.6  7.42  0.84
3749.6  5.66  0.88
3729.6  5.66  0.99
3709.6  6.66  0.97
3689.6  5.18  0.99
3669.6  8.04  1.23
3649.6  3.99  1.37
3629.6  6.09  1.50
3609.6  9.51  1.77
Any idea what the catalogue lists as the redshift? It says 0.214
